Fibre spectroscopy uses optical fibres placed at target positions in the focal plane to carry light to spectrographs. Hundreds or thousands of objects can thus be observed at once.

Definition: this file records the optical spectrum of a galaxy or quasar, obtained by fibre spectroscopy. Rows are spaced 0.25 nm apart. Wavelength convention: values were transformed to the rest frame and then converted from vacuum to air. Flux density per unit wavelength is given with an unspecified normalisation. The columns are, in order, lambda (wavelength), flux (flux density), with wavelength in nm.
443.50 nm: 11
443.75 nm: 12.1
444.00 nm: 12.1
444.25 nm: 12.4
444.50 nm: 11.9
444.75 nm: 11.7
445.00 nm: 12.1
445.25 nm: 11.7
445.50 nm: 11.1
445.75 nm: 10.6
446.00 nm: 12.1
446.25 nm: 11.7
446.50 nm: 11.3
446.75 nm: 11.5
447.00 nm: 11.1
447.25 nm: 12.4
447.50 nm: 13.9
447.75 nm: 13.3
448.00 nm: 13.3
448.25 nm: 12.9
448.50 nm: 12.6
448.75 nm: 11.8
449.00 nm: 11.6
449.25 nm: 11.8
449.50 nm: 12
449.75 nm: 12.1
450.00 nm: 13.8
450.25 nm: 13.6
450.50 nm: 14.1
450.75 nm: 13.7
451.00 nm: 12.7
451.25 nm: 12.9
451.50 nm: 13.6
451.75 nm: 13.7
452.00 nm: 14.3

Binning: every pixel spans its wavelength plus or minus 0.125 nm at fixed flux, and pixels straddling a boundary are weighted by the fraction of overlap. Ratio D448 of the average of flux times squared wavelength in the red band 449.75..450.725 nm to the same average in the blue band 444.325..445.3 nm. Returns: 1.2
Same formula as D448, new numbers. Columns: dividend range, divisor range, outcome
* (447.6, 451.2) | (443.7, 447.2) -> 1.12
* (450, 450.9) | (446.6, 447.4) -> 1.19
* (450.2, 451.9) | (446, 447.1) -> 1.20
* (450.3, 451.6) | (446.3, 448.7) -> 1.09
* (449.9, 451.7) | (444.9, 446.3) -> 1.20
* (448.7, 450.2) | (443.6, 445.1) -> 1.04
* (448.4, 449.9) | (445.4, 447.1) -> 1.07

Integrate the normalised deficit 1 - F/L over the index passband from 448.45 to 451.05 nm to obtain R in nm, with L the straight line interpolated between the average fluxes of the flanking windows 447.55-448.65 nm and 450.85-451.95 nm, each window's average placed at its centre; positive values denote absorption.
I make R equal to 0.09 nm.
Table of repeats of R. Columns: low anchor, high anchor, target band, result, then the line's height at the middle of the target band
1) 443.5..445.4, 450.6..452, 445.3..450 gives 0.19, 12.6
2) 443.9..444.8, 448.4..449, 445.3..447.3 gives 0.10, 12.1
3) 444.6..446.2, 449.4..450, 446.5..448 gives -0.06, 11.9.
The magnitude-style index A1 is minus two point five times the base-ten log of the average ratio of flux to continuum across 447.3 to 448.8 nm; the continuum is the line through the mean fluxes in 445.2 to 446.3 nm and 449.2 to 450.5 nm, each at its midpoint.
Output -0.07 mag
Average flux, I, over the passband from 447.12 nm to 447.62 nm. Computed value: 13.1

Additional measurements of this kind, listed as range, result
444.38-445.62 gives 11.7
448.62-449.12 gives 11.7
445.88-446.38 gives 11.9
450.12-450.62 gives 13.8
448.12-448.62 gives 12.8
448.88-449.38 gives 11.7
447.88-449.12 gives 12.4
